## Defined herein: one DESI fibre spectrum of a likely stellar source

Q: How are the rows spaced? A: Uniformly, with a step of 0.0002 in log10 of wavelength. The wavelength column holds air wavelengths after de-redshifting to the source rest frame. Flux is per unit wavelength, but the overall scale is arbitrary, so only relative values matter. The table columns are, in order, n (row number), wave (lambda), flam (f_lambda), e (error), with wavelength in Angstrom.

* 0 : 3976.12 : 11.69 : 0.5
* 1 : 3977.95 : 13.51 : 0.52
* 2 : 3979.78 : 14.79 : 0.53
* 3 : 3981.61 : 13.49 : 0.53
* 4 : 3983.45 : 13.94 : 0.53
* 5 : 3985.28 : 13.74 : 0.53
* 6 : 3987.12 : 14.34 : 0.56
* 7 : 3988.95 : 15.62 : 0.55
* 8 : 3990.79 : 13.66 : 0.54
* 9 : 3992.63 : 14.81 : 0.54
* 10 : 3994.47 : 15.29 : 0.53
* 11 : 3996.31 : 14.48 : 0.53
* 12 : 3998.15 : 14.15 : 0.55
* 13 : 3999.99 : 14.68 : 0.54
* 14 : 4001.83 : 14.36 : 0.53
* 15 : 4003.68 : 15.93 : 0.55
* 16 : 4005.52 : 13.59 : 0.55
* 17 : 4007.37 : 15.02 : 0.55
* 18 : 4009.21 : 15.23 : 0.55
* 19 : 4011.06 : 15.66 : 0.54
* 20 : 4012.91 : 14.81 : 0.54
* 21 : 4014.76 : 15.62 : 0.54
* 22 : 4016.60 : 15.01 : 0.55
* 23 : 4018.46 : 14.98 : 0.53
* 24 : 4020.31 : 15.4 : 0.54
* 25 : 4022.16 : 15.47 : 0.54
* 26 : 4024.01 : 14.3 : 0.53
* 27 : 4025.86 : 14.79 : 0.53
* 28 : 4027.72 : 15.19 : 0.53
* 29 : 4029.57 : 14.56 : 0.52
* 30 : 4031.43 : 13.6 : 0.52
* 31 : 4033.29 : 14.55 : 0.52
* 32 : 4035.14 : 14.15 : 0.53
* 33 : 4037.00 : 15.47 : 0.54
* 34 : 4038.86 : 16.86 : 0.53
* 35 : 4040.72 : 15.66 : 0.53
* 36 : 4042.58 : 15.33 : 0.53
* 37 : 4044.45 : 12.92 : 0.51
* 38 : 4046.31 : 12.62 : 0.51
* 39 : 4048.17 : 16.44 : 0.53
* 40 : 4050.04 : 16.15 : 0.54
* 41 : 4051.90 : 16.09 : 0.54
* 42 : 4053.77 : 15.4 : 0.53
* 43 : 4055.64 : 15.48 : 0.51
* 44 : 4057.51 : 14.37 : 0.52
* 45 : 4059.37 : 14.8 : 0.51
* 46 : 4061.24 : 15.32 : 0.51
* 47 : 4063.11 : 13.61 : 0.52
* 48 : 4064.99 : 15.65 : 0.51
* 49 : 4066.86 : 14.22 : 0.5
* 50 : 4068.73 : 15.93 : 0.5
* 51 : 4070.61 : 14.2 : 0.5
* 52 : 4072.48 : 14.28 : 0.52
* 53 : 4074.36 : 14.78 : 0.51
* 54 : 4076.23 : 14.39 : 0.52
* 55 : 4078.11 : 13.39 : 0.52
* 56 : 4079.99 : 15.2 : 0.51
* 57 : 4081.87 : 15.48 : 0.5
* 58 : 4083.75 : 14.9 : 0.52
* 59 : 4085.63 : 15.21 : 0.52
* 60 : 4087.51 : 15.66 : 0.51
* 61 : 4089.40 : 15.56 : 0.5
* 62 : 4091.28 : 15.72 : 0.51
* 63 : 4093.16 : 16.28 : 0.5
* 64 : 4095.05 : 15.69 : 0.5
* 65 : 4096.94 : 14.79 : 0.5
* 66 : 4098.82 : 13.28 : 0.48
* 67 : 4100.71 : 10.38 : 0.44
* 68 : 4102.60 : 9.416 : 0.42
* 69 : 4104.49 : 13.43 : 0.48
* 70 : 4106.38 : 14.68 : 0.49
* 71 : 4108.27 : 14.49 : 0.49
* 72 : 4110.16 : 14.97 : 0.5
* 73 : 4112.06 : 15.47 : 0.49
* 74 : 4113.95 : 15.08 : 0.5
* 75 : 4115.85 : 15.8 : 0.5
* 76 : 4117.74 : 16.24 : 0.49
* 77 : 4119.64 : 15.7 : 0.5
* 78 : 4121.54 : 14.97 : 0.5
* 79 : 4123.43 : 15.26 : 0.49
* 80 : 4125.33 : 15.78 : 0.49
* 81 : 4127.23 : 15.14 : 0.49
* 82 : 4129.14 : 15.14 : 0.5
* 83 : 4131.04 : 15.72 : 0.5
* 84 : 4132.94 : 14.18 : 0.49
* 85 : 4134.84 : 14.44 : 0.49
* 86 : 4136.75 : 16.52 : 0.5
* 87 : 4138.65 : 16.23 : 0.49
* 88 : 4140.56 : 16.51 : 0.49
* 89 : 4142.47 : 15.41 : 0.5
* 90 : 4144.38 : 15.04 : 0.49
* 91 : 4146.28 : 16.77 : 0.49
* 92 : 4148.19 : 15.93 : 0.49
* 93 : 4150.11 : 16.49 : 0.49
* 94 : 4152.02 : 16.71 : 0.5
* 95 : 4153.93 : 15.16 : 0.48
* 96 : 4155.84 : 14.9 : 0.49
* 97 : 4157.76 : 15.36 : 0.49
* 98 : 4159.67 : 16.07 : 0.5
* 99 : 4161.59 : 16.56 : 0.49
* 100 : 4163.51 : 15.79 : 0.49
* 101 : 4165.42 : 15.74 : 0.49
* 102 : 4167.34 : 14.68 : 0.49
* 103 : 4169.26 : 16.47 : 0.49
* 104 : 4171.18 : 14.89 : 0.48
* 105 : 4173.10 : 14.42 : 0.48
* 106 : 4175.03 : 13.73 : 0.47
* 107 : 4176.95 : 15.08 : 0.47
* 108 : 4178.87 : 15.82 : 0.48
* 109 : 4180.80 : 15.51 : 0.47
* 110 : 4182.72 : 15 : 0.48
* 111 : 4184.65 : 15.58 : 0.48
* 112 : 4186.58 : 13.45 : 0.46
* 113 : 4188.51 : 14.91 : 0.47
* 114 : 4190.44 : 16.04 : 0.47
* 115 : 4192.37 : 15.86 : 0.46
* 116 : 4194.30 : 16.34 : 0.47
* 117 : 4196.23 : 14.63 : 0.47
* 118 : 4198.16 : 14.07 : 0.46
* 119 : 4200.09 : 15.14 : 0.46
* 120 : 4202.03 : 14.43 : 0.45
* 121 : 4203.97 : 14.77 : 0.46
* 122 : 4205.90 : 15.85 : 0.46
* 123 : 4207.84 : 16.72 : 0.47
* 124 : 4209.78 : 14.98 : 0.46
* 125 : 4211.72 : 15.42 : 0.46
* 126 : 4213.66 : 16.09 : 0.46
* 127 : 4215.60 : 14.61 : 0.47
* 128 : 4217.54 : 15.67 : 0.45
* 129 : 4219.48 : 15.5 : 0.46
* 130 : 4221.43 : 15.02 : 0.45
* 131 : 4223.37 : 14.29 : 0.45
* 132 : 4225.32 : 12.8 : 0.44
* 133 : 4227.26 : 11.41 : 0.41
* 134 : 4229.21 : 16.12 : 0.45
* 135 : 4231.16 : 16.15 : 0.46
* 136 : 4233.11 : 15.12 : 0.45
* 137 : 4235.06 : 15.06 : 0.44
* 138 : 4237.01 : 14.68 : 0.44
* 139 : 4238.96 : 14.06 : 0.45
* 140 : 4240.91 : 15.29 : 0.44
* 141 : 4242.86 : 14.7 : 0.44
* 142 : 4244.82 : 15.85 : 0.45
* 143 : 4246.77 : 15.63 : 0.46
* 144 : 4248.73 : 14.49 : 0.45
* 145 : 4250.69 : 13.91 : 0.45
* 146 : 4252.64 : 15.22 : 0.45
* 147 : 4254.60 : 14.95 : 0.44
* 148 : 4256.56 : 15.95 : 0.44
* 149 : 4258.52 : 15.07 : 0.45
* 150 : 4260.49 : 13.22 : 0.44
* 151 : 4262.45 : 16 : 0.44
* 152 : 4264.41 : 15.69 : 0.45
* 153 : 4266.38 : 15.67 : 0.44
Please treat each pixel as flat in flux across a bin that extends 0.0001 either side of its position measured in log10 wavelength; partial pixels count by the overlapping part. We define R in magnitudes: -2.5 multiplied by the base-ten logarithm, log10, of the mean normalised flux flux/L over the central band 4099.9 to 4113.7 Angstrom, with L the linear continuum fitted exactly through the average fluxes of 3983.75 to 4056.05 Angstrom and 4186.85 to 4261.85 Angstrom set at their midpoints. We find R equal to 0.12 mag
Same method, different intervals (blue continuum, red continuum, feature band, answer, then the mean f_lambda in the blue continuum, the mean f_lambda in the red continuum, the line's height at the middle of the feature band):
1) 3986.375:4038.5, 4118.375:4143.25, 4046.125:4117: 0.03 mag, 14.8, 15.5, 15.2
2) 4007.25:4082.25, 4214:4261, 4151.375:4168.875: -0.06 mag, 14.9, 14.8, 14.9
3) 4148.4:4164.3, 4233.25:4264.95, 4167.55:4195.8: 0.03 mag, 15.9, 15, 15.6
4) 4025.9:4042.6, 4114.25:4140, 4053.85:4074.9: 0.03 mag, 15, 15.5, 15.2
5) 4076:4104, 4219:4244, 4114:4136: -0.07 mag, 14.3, 14.6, 14.4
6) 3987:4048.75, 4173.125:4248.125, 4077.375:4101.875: 0.02 mag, 14.8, 15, 14.9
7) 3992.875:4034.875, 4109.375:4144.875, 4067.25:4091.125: 0.02 mag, 14.8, 15.5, 15.2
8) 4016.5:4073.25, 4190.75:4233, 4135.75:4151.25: -0.08 mag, 14.9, 15.1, 15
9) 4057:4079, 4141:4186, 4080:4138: 0.01 mag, 14.6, 15.5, 15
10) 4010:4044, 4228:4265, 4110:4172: -0.04 mag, 15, 15.1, 15.1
